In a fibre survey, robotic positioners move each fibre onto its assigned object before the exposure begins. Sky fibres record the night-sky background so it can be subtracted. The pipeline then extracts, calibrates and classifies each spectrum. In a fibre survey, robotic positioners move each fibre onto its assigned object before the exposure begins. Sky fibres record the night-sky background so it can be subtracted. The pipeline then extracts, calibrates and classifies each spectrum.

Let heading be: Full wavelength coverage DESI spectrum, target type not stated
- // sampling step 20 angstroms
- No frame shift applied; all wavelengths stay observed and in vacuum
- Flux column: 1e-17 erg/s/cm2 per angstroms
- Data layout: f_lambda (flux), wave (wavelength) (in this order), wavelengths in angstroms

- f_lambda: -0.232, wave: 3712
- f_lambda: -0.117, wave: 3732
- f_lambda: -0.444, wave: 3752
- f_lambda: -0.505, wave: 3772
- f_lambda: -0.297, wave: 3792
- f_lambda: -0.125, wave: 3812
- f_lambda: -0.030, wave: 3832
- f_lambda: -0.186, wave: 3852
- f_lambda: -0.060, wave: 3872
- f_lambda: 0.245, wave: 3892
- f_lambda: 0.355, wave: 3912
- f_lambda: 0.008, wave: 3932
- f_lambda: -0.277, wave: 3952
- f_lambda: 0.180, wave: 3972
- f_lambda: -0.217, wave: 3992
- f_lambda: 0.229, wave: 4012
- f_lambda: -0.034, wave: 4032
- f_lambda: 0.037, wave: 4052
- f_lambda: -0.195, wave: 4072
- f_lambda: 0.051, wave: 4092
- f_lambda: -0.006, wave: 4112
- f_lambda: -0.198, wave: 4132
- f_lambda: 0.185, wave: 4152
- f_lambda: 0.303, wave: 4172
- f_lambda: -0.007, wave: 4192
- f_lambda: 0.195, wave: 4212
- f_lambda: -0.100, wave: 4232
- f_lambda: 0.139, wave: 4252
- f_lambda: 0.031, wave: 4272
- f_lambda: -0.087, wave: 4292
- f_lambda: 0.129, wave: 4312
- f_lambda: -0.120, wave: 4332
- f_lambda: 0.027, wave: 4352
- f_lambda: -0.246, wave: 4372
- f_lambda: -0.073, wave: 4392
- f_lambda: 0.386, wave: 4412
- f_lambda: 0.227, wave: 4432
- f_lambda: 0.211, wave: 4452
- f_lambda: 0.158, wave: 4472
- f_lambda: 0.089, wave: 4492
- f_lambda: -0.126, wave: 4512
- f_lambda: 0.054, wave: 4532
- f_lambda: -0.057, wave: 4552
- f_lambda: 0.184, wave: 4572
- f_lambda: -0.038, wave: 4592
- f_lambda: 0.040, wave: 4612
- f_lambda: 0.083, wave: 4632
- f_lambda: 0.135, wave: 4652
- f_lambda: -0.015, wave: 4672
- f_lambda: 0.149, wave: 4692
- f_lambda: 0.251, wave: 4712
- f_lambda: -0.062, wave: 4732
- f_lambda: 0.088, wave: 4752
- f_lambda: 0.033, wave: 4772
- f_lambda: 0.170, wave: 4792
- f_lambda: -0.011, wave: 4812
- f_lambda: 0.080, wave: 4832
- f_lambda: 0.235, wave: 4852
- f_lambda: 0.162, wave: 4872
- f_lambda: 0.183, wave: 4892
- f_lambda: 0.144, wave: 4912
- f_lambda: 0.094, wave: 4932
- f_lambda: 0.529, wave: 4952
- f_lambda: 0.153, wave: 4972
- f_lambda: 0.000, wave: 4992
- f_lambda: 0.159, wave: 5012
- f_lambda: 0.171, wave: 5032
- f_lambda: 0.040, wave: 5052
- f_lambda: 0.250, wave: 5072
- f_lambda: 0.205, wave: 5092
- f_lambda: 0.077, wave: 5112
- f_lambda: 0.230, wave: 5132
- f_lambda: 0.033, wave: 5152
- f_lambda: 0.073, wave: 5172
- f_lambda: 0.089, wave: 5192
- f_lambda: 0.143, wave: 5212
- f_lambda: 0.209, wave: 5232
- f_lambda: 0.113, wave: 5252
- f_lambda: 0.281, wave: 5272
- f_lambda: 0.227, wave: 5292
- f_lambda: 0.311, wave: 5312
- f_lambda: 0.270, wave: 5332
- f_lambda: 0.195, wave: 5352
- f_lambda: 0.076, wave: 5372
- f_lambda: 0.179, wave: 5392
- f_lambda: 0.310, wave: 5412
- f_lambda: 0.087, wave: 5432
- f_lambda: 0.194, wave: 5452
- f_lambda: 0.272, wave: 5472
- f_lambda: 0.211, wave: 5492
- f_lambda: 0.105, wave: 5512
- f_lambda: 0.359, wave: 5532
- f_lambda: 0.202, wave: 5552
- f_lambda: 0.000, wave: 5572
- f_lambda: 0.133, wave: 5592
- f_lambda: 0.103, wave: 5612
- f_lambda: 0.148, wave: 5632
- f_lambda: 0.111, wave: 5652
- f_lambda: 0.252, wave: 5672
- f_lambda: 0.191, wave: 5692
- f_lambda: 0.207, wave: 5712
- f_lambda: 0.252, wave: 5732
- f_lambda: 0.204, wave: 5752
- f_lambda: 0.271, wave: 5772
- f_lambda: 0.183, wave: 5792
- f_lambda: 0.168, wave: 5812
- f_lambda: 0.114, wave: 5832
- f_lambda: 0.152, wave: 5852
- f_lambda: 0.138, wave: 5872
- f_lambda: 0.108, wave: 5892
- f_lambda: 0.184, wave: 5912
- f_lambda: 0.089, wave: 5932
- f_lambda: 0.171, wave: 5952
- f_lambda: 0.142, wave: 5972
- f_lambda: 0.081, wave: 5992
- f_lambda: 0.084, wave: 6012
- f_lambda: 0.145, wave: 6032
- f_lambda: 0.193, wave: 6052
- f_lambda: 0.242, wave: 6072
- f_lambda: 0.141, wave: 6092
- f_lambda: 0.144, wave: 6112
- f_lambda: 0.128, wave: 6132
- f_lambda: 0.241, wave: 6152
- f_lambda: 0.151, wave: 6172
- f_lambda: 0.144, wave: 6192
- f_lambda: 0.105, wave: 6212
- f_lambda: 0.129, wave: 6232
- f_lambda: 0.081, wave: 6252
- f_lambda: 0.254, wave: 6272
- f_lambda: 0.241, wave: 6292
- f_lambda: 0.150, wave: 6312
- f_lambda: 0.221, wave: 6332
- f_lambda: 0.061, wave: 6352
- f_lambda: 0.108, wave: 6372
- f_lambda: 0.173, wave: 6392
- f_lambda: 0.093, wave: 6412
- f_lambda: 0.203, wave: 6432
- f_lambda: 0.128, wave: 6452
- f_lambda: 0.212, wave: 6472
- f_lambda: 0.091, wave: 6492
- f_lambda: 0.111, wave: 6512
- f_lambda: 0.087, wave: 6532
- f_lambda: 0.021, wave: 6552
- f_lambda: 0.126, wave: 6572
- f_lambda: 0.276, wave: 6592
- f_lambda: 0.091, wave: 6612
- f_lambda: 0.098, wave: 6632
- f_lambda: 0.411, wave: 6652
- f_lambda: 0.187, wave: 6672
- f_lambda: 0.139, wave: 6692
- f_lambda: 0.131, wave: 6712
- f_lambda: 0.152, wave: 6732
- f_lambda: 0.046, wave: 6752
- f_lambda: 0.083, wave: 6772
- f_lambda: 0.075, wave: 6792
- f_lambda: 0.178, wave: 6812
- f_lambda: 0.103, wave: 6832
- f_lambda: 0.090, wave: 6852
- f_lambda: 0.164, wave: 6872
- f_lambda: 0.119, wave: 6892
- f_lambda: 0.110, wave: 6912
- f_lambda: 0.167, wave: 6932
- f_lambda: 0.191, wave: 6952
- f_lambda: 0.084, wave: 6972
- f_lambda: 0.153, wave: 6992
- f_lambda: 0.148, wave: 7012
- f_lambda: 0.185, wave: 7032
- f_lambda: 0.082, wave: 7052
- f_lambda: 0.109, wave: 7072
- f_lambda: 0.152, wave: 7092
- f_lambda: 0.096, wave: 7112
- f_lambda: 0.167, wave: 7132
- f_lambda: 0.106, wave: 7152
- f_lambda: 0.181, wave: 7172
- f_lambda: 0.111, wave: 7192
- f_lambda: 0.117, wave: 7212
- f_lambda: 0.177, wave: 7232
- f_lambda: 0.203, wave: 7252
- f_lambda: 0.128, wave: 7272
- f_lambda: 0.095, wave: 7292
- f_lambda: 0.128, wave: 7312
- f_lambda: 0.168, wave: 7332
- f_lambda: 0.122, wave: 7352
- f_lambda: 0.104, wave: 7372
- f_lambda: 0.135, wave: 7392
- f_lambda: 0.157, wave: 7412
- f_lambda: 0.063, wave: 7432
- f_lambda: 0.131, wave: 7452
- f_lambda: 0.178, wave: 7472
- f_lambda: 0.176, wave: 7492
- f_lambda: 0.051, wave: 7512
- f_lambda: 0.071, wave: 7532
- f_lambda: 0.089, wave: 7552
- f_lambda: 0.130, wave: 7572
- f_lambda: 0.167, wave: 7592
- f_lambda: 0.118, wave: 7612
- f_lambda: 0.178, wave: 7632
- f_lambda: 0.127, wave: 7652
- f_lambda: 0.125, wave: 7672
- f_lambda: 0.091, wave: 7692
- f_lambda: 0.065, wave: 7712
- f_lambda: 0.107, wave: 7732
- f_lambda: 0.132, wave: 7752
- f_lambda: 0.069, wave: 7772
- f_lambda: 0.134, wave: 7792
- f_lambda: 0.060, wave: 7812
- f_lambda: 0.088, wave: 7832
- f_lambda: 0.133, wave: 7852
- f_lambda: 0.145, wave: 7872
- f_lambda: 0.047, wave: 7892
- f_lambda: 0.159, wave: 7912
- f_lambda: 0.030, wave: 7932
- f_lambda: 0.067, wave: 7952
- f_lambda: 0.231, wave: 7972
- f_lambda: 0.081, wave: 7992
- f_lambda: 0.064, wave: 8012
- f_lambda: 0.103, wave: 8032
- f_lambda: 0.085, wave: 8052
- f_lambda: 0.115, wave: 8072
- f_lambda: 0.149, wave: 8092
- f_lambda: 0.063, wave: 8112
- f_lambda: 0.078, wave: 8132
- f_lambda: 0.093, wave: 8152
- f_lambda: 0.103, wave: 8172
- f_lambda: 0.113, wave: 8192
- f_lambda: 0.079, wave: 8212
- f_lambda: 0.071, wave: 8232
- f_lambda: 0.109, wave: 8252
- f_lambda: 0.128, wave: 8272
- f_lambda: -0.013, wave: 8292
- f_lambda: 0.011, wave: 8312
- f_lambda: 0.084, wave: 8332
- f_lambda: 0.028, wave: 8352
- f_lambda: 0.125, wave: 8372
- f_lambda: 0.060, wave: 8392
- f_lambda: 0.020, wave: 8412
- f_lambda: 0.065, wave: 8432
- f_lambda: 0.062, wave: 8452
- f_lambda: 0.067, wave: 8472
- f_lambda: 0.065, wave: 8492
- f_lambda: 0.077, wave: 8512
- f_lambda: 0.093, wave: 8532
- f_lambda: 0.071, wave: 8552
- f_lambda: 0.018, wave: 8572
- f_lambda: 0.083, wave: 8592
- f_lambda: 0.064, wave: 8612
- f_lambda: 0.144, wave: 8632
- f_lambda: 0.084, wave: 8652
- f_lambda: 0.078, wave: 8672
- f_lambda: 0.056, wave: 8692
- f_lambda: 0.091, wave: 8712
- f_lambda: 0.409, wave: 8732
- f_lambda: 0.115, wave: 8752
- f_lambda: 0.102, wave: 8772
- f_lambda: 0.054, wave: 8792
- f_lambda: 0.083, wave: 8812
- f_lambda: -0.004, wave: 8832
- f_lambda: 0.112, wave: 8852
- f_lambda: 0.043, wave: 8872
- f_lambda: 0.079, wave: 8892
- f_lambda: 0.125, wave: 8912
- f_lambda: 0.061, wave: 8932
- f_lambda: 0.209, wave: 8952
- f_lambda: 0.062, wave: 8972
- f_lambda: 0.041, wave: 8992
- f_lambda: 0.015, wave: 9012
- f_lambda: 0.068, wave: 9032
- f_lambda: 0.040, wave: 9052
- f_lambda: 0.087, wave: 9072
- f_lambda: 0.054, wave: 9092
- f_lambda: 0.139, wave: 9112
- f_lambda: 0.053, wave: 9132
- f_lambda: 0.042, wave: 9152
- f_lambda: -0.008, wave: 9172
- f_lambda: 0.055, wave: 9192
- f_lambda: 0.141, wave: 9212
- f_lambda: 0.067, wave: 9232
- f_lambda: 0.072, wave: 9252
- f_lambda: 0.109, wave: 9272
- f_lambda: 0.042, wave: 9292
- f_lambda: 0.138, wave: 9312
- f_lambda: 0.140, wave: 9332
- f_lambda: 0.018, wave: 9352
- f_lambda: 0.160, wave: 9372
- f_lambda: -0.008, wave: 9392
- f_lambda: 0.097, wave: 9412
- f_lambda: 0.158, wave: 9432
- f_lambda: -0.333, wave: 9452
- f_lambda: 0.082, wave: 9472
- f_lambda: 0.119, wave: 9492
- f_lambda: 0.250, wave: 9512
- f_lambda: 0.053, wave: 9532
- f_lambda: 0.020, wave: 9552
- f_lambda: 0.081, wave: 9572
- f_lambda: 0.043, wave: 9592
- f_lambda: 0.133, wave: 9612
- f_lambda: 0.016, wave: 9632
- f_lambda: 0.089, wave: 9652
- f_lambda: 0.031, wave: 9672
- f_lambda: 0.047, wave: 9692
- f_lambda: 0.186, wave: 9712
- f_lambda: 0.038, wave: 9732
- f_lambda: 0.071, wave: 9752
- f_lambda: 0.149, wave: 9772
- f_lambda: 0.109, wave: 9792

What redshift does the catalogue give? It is 0.330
